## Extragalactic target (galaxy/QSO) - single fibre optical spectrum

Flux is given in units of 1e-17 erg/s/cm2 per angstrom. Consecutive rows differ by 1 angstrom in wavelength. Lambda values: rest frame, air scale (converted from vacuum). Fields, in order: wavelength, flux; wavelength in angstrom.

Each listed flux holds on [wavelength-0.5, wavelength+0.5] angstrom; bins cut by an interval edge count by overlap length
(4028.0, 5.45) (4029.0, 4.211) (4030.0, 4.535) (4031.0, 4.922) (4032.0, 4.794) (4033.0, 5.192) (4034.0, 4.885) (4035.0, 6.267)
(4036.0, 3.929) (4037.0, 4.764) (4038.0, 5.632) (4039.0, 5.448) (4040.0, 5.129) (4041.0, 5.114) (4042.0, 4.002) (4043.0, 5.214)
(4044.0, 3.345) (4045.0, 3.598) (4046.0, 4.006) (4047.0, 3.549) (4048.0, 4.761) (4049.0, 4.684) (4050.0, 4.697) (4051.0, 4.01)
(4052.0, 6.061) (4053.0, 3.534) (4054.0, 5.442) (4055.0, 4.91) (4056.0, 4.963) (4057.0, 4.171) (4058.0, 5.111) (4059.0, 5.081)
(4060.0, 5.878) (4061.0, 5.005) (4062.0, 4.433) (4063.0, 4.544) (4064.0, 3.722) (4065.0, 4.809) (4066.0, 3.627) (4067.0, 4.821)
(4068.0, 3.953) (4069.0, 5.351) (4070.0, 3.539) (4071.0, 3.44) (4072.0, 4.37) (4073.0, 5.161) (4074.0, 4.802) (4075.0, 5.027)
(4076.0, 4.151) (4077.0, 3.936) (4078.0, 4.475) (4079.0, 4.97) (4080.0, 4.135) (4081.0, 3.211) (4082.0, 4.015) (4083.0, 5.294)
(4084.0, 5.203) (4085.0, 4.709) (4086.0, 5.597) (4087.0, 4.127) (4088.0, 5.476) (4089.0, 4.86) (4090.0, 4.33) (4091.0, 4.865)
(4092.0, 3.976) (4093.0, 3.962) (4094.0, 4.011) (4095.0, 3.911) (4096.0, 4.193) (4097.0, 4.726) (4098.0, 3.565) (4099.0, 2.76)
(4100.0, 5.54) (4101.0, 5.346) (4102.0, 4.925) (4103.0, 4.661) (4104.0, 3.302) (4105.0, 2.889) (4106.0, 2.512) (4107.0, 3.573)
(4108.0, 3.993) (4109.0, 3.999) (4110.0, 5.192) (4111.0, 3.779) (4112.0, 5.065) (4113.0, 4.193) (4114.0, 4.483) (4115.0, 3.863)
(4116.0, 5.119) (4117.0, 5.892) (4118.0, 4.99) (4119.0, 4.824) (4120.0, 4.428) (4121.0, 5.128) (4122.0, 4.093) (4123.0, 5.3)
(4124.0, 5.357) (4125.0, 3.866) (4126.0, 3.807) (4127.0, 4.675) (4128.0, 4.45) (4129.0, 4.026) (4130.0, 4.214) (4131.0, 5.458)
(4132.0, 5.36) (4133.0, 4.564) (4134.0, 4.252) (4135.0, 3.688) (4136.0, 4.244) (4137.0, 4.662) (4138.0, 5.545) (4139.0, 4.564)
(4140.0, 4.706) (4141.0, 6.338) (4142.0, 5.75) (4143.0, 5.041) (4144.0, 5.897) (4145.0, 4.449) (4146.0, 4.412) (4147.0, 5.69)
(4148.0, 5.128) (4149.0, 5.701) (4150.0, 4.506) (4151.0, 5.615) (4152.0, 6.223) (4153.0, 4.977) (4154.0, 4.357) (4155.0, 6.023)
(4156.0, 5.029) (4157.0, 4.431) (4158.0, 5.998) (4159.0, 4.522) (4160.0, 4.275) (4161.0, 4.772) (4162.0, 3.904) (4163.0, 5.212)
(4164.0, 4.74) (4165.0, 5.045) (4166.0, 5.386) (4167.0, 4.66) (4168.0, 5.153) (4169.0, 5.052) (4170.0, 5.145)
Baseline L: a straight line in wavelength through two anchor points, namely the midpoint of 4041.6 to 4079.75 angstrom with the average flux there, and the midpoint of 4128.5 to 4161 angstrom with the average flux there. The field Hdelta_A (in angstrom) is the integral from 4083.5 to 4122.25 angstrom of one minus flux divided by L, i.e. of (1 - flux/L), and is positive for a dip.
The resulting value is 2.70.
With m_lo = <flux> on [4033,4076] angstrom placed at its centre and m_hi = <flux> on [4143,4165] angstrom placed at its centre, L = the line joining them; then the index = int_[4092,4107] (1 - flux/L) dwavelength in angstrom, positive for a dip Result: 2.5 angstrom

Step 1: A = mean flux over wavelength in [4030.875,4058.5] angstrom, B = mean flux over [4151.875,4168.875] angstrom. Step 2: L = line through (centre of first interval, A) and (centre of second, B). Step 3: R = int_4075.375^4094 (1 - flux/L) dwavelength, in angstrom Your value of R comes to 1.14 angstrom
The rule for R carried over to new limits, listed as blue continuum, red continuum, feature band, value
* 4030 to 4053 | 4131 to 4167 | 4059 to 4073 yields 0.9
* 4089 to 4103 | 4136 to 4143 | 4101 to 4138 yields 2.7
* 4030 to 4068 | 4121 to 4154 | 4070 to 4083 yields 1.2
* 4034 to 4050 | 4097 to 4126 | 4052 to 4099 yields 0.1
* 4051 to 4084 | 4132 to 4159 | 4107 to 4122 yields 0.9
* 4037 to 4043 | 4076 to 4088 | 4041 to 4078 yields 2.4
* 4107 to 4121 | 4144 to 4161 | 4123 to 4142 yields 0.5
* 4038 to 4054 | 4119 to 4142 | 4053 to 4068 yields -0.4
